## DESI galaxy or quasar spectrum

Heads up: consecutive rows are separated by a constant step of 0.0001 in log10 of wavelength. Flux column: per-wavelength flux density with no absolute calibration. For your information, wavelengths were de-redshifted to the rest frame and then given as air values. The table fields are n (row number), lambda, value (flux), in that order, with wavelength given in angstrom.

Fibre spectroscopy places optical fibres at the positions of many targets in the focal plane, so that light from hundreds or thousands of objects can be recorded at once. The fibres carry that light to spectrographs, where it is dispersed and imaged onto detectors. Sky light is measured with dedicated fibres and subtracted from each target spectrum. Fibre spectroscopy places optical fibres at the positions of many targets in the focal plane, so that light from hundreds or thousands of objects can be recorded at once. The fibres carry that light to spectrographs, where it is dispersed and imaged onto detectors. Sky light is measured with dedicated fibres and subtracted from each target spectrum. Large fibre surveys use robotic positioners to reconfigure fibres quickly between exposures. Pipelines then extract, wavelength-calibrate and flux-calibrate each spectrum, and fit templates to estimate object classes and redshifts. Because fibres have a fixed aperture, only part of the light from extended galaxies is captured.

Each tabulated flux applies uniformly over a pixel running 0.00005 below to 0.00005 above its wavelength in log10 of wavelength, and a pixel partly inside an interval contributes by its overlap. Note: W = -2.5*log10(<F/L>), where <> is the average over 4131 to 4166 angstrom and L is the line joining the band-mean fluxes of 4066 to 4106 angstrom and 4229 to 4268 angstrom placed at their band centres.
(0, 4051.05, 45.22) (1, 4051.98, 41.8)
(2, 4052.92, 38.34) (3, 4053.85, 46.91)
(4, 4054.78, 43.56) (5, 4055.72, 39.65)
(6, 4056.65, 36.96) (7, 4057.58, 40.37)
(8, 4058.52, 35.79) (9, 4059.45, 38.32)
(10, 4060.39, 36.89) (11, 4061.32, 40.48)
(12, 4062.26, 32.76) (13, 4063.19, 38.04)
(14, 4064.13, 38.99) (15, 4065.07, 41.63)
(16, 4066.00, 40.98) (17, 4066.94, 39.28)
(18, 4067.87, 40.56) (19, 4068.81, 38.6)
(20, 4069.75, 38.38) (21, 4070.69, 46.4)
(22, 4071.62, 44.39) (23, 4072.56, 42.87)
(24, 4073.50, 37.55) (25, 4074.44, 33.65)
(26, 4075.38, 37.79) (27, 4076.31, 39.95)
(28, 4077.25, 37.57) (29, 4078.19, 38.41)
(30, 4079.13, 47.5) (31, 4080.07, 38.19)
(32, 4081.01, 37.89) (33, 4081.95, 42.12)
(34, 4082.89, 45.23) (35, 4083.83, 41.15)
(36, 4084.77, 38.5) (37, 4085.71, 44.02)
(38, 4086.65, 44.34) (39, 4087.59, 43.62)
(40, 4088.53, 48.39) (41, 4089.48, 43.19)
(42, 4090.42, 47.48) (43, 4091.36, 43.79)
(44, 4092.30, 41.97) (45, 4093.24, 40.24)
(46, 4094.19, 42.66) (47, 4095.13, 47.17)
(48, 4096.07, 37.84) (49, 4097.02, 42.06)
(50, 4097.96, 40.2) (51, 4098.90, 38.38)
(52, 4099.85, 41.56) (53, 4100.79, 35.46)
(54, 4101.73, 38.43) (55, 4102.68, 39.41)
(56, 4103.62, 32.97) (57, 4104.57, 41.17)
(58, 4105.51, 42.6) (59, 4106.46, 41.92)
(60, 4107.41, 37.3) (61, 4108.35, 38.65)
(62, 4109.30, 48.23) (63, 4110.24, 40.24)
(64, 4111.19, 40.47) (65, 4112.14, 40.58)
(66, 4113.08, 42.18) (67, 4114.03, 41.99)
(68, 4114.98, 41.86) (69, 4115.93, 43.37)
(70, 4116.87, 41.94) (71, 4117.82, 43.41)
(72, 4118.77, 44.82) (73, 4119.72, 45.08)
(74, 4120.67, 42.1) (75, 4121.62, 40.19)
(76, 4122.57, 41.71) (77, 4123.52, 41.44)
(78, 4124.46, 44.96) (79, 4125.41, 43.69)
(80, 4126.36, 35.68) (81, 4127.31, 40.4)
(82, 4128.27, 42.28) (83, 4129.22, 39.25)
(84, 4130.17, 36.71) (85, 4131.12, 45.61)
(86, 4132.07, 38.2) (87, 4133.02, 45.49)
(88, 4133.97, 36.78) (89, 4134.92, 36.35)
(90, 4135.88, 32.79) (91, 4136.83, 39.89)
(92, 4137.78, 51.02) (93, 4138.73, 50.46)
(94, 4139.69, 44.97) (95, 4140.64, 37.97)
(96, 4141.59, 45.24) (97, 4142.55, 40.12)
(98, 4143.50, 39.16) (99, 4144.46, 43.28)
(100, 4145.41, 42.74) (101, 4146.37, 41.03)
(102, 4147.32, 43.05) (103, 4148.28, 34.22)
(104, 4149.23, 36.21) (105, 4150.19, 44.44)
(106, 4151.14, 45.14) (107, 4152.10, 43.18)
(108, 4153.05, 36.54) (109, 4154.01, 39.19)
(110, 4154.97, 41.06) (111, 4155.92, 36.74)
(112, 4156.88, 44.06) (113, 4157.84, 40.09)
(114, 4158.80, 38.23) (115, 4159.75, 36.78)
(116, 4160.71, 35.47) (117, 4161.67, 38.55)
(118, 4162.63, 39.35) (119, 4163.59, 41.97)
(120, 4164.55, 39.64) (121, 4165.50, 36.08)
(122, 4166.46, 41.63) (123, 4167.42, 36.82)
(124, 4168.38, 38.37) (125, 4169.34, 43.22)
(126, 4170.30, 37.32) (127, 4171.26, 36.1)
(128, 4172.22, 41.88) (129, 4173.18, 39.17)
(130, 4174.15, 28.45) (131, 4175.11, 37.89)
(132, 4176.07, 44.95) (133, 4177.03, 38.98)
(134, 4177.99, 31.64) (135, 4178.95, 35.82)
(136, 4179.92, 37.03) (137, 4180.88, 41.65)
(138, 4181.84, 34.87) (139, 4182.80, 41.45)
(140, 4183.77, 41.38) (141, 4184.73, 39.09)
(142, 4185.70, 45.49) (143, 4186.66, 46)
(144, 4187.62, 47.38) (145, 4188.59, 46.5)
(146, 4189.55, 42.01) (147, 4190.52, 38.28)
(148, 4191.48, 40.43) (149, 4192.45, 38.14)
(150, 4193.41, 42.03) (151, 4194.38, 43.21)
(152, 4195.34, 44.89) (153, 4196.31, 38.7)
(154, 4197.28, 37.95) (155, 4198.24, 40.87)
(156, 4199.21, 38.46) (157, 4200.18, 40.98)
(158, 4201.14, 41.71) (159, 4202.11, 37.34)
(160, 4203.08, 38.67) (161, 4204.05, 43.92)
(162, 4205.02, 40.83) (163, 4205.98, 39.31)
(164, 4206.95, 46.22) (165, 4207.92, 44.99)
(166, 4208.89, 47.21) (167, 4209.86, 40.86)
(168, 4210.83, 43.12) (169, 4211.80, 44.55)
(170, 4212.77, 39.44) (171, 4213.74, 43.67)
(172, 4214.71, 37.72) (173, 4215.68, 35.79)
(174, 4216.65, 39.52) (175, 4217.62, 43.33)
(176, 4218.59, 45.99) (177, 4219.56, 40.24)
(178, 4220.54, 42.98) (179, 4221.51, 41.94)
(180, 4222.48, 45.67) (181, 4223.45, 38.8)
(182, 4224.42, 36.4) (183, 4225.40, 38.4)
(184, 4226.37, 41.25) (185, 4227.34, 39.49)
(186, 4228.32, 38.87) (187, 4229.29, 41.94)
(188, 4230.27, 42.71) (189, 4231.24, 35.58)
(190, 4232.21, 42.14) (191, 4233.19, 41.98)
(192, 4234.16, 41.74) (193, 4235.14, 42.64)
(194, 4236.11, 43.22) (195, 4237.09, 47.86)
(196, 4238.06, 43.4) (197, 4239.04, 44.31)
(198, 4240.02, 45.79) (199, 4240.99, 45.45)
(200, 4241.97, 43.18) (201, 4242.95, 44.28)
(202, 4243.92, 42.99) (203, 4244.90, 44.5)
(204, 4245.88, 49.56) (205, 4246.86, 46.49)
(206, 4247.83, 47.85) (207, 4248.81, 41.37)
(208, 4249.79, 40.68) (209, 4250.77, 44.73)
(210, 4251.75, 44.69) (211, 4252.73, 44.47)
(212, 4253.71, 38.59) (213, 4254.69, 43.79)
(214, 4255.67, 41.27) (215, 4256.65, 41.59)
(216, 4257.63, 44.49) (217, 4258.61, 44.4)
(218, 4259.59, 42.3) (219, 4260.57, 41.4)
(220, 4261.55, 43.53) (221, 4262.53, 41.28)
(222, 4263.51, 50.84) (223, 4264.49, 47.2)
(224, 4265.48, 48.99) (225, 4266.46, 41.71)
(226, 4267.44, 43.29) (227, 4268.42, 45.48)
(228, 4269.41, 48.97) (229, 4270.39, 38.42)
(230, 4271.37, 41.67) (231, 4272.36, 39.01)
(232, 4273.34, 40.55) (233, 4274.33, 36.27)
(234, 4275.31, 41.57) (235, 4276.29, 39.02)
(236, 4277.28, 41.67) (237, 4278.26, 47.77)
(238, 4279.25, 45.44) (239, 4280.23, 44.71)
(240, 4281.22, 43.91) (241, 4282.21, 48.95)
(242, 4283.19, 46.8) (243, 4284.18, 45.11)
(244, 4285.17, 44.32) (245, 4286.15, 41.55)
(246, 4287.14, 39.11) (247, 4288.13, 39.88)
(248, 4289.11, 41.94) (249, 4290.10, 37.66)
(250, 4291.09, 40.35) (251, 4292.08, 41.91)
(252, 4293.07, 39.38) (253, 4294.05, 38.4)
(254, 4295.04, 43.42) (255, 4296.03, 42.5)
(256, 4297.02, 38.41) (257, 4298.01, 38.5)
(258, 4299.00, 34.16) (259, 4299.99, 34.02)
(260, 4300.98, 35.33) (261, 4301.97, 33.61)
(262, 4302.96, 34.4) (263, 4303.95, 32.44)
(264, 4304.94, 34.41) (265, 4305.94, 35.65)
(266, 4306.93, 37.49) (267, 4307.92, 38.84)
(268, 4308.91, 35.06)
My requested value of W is 0.04 mag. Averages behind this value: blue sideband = 41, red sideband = 43.7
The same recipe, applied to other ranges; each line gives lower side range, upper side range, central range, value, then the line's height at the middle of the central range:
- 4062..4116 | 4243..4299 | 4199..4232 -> 0.03 mag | 42.3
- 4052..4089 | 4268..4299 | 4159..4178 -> 0.07 mag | 41.1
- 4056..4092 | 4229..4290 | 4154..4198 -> 0.06 mag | 42.1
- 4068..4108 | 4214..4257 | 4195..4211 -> 0.02 mag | 42.1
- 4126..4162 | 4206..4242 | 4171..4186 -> 0.08 mag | 41.2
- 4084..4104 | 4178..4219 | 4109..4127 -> -0.02 mag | 41.5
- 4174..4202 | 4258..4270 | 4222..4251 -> 0.01 mag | 43.2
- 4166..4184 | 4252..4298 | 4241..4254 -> -0.07 mag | 41.4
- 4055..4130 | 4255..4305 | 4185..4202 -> -0.02 mag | 41.2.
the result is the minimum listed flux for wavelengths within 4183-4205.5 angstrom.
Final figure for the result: 37.34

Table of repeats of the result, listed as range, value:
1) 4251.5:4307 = 32.44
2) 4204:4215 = 37.72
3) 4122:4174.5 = 28.45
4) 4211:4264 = 35.58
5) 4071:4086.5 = 33.65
